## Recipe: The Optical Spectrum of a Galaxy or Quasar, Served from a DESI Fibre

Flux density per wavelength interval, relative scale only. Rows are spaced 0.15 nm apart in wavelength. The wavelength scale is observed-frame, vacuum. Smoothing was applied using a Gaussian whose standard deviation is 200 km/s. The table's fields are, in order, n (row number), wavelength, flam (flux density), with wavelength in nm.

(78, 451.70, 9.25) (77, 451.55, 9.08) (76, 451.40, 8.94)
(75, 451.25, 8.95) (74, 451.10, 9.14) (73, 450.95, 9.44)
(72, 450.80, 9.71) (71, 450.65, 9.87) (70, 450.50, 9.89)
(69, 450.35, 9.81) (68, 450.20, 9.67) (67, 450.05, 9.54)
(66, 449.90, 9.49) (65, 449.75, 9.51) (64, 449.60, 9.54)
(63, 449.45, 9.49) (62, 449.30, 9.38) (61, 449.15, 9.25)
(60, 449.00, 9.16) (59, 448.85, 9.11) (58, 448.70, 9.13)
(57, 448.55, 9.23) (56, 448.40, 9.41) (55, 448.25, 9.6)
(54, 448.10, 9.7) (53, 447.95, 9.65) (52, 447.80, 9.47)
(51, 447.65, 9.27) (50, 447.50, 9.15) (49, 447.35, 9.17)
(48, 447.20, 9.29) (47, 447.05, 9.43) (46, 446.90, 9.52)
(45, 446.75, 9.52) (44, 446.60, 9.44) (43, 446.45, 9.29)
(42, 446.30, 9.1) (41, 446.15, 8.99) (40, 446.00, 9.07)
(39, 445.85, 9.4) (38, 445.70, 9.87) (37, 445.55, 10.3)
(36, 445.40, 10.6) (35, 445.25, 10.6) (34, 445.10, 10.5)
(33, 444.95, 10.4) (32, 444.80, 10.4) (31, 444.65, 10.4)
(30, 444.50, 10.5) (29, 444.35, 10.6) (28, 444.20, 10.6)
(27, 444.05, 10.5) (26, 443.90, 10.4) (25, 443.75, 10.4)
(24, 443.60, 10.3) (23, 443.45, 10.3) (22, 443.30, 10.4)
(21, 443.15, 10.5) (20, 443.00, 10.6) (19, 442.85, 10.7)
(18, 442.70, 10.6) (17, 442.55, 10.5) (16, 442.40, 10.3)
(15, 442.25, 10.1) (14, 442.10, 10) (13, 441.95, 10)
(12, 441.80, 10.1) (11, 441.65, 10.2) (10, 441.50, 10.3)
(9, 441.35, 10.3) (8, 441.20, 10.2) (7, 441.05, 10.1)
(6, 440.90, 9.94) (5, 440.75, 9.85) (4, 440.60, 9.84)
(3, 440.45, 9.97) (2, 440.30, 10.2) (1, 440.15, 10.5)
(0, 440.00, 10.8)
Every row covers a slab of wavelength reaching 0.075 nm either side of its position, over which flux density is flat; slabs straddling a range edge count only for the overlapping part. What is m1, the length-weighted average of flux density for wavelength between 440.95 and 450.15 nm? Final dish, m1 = 9.88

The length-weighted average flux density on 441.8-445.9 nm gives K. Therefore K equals 10.4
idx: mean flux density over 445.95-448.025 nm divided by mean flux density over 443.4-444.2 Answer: 0.9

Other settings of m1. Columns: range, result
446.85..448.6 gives 9.41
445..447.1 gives 9.7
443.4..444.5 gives 10.5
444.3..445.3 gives 10.5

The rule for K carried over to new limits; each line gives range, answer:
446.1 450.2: 9.37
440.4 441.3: 9.99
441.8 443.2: 10.4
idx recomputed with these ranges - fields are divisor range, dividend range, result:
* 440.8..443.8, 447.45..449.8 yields 0.91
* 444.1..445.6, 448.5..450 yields 0.89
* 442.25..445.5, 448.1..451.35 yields 0.90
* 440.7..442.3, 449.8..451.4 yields 0.94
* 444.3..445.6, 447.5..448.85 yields 0.90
